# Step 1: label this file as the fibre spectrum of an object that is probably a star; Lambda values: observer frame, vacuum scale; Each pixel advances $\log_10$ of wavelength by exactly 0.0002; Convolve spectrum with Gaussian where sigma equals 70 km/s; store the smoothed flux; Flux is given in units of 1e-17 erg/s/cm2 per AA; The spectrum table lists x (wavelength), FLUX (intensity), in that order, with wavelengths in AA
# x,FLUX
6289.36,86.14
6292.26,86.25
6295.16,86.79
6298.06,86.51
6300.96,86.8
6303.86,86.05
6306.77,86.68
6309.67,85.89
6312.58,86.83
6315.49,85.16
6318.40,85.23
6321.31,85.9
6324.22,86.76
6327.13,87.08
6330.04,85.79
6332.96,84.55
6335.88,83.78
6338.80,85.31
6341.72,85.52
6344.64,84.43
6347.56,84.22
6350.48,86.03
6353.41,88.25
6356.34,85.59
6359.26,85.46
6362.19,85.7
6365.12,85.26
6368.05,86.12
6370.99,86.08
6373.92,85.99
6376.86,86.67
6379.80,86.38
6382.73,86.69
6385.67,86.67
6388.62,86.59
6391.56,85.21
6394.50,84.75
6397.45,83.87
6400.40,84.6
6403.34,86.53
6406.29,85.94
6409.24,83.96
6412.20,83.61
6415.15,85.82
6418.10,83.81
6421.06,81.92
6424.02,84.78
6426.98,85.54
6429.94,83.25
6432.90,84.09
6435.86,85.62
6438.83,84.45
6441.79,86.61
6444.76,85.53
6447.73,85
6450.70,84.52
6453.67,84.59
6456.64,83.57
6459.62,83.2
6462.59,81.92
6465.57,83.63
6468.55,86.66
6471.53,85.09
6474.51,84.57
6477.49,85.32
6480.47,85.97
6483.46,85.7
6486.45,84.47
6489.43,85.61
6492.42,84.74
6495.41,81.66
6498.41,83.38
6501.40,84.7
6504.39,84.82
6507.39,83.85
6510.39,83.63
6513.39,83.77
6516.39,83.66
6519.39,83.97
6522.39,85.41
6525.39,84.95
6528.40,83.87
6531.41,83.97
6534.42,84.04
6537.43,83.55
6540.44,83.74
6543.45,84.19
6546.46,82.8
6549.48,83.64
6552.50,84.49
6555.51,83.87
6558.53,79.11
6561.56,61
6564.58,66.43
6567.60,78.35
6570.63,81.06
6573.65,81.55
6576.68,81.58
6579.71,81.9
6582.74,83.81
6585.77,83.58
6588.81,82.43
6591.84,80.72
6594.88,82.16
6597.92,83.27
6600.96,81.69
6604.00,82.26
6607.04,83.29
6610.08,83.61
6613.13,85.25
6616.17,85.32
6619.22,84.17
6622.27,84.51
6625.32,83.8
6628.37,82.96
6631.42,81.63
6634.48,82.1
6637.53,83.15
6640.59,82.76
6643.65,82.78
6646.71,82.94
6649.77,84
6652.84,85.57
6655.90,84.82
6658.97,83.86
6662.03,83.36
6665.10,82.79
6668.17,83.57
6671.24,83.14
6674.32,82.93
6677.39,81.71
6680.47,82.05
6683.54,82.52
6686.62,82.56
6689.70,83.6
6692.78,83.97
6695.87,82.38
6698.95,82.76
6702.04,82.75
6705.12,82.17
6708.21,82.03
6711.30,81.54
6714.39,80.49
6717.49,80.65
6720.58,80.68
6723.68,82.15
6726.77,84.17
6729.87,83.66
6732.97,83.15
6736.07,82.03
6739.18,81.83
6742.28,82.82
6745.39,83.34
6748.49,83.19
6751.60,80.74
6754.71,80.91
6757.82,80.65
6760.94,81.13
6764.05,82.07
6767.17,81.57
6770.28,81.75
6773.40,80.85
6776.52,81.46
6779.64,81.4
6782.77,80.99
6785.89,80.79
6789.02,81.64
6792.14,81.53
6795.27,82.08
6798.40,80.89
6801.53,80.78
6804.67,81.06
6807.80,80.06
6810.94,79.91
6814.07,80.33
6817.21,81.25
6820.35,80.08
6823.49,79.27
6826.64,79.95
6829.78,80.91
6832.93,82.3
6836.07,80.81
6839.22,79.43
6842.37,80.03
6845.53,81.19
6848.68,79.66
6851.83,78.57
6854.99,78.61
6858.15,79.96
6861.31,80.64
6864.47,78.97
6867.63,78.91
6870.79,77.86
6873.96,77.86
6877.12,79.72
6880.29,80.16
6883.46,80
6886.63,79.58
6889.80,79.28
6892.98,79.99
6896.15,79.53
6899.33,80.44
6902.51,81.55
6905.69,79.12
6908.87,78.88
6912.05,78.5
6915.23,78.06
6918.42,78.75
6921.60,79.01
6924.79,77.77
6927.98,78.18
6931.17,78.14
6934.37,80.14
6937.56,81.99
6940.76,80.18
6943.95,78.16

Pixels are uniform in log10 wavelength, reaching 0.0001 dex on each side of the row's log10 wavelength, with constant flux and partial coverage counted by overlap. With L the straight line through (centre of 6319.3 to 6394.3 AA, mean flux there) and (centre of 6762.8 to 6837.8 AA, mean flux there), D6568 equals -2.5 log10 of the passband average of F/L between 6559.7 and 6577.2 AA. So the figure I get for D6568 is 0.12 mag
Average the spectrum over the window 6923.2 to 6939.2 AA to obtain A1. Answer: 79.2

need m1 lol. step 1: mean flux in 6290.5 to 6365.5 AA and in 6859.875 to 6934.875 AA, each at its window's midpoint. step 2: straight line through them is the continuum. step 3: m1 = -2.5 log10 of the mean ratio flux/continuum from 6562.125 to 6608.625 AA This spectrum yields 0.03 mag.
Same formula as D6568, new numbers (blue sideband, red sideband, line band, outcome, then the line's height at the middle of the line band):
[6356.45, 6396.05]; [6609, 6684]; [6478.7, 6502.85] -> 0.005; 84.9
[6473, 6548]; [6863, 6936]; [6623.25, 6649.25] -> -0.003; 82.6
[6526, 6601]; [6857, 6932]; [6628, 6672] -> -0.036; 80.6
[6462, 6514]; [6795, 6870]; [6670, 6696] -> -0.010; 82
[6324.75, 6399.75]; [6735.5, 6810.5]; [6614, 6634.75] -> -0.009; 83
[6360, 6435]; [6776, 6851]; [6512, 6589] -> 0.026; 83.5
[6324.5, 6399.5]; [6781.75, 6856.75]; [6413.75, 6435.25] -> 0.009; 85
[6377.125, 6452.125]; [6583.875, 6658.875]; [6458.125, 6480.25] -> 0.002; 84.6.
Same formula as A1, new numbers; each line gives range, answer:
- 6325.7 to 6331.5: 86.5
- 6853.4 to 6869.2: 79.4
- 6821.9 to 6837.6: 80.7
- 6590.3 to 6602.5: 82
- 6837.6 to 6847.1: 80.1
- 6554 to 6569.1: 73.8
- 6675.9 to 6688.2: 82.2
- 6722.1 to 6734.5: 83.3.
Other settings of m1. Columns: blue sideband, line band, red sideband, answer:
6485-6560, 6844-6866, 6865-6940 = 0.00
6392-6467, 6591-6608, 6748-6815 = 0.01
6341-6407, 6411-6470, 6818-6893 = 0.01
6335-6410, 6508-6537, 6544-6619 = -0.02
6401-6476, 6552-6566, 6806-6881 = 0.12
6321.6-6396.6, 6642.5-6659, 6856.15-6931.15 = -0.02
